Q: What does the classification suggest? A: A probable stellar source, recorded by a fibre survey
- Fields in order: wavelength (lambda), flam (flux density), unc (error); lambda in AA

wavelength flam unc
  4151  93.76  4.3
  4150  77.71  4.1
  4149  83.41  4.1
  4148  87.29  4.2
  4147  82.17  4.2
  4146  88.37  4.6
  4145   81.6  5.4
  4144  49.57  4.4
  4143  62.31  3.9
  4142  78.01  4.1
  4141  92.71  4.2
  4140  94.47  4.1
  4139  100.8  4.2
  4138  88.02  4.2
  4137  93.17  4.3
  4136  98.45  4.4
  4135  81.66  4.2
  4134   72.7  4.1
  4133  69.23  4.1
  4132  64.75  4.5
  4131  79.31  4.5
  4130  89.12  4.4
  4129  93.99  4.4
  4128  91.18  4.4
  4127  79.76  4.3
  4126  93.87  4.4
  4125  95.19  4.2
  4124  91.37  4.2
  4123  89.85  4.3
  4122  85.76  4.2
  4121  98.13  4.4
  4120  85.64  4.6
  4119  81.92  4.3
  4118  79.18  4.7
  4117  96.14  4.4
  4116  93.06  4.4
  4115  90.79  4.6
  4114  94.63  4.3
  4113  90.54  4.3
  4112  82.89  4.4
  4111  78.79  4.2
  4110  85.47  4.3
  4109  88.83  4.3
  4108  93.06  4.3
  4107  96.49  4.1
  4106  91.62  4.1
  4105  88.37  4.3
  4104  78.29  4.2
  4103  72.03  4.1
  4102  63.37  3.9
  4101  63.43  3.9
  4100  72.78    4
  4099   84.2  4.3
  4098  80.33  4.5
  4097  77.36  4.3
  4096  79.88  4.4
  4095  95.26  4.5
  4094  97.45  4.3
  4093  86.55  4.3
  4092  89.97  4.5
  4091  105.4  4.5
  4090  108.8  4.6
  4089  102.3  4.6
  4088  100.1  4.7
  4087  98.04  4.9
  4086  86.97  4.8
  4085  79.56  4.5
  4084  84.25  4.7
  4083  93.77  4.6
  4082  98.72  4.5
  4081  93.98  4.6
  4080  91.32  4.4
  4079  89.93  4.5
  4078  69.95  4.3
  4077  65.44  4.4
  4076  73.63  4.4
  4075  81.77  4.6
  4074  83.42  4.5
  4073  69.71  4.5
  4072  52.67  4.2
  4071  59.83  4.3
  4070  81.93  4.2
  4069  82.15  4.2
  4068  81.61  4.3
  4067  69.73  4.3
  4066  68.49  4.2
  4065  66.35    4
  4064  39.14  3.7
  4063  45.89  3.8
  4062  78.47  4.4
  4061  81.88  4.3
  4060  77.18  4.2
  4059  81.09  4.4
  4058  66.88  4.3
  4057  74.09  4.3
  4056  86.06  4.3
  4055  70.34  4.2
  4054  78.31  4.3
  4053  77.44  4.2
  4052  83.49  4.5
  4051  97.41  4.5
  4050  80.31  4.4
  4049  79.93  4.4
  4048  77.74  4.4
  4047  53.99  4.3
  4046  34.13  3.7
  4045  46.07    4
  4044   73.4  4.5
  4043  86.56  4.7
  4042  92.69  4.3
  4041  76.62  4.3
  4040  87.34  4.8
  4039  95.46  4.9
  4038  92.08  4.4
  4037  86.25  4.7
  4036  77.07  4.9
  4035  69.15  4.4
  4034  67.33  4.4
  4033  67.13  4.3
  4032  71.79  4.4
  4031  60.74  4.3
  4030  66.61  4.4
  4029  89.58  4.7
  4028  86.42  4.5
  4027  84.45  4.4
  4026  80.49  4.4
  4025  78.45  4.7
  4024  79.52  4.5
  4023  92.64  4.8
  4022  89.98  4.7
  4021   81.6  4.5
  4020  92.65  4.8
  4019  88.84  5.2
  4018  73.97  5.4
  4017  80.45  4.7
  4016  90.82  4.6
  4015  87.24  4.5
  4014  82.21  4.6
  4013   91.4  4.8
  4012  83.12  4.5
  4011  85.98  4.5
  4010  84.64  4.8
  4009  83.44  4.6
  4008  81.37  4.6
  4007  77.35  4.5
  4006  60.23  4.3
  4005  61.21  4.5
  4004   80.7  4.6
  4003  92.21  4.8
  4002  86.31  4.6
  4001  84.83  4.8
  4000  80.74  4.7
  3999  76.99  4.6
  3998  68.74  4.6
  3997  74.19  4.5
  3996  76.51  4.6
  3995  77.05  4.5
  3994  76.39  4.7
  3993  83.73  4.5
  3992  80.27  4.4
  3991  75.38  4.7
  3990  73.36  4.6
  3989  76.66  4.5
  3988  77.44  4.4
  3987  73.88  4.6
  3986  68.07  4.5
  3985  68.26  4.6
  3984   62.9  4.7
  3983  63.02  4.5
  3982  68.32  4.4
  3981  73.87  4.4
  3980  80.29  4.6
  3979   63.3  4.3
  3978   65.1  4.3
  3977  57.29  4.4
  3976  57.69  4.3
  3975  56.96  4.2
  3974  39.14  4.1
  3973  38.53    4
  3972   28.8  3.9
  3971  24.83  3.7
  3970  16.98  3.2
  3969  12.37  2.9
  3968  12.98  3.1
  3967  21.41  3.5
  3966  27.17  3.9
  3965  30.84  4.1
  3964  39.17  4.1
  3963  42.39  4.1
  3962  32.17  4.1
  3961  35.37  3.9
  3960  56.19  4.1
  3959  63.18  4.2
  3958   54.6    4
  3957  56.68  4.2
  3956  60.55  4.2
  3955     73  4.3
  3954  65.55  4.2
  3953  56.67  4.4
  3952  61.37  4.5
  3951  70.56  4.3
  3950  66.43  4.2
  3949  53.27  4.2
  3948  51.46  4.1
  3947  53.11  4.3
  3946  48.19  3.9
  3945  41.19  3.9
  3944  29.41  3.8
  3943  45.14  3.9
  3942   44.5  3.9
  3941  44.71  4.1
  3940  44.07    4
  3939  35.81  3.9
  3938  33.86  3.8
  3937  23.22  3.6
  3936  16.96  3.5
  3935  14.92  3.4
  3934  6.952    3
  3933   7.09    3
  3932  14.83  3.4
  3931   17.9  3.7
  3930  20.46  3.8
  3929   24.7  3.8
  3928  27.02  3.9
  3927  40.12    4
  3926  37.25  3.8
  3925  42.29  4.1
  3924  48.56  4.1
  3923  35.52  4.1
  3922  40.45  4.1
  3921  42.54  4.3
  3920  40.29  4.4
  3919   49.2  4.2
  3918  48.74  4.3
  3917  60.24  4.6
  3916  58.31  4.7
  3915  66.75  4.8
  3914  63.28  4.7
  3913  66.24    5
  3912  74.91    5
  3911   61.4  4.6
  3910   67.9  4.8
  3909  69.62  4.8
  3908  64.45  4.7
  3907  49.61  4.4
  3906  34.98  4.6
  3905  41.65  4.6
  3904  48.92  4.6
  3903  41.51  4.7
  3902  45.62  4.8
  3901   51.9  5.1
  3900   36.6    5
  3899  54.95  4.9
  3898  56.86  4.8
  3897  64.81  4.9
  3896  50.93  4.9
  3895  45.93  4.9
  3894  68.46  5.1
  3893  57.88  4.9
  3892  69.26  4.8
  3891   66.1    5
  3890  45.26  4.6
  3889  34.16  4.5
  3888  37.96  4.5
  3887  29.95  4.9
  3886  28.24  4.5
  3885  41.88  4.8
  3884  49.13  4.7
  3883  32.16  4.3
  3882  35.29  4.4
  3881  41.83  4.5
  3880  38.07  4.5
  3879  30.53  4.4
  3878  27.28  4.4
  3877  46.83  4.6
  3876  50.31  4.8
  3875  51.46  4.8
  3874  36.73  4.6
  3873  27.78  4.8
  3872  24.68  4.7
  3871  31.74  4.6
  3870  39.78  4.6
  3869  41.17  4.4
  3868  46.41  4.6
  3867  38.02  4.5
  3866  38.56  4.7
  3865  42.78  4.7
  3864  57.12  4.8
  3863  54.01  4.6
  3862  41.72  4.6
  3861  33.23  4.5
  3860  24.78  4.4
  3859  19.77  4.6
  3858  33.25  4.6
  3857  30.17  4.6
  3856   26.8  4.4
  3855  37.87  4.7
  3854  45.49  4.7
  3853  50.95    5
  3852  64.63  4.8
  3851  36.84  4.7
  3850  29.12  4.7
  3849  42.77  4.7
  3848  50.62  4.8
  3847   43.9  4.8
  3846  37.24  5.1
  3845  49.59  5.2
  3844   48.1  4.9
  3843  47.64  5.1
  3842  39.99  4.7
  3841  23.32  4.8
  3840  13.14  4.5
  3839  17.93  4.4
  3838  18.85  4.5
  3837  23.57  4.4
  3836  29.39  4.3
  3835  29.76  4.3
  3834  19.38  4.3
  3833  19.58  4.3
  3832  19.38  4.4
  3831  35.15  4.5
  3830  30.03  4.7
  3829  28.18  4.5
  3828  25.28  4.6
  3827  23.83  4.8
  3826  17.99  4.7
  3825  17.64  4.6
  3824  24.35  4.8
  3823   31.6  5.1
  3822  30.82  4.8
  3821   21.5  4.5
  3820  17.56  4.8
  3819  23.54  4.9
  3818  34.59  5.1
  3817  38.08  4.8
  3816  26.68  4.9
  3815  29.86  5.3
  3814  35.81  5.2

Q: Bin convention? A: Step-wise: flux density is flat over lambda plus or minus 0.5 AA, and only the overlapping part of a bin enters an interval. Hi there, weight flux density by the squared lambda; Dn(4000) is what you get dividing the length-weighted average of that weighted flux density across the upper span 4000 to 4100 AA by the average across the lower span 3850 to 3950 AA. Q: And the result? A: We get 2.03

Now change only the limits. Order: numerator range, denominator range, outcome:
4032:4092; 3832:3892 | 2.32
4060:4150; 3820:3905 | 2.47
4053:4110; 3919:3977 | 2.19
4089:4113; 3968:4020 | 1.29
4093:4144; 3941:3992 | 1.74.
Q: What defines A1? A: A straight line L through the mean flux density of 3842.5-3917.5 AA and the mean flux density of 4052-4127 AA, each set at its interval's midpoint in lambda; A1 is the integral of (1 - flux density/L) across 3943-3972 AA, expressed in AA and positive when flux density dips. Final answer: 7.1 AA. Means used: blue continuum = 45.8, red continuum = 82.5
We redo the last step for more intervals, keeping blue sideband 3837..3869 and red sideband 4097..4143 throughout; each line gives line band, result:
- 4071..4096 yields -2.47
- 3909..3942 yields 6.44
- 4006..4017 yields -2.89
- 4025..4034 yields -0.82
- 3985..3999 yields -2.83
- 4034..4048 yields -0.65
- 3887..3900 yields -2.16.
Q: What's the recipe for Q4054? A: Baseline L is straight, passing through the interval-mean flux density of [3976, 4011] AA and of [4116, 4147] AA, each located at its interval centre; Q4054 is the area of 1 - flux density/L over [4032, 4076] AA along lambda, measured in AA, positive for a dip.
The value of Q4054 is 2.9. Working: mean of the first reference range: 74.5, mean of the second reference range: 85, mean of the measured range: 73.9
